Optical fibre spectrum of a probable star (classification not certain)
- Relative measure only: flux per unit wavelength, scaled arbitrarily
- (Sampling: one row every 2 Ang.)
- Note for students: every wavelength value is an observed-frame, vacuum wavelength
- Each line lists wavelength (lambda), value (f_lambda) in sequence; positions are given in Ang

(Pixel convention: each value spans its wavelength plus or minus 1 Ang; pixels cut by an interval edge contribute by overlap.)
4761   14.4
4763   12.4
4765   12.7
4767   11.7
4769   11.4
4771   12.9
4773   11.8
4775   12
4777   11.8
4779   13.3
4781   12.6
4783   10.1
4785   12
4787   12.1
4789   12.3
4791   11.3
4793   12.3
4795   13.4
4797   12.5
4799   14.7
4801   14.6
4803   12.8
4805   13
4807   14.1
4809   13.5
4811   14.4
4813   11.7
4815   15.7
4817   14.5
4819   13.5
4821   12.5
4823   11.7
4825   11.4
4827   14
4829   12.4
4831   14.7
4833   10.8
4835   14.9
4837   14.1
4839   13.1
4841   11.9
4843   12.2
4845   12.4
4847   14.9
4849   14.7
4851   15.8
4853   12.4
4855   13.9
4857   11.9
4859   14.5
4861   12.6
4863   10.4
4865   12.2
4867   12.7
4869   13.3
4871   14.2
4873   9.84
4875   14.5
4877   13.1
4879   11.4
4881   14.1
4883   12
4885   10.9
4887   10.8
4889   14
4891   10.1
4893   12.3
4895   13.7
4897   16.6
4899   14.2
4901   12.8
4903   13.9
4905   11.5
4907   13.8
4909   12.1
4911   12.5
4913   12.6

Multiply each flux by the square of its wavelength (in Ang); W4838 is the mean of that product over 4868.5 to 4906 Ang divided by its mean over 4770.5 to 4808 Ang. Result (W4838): 1.06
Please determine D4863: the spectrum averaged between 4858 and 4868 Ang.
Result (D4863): 12.5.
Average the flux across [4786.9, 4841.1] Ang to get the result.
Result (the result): 13.2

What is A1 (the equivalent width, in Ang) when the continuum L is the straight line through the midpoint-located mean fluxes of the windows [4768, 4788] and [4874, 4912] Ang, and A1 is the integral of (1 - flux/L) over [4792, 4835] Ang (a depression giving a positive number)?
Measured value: -3.6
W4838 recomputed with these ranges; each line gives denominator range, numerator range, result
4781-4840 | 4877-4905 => 1.01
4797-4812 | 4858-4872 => 0.96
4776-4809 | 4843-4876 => 1.06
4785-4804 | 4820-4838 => 1.02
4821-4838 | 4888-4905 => 1.06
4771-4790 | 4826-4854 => 1.14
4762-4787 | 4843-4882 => 1.12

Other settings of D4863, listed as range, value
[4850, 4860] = 13.7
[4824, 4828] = 12.7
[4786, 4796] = 12.3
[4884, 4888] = 10.9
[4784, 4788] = 12.1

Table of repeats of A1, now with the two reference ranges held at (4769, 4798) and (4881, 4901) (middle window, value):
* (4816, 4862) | -2.8 Ang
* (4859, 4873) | 0.2 Ang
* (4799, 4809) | -1.2 Ang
